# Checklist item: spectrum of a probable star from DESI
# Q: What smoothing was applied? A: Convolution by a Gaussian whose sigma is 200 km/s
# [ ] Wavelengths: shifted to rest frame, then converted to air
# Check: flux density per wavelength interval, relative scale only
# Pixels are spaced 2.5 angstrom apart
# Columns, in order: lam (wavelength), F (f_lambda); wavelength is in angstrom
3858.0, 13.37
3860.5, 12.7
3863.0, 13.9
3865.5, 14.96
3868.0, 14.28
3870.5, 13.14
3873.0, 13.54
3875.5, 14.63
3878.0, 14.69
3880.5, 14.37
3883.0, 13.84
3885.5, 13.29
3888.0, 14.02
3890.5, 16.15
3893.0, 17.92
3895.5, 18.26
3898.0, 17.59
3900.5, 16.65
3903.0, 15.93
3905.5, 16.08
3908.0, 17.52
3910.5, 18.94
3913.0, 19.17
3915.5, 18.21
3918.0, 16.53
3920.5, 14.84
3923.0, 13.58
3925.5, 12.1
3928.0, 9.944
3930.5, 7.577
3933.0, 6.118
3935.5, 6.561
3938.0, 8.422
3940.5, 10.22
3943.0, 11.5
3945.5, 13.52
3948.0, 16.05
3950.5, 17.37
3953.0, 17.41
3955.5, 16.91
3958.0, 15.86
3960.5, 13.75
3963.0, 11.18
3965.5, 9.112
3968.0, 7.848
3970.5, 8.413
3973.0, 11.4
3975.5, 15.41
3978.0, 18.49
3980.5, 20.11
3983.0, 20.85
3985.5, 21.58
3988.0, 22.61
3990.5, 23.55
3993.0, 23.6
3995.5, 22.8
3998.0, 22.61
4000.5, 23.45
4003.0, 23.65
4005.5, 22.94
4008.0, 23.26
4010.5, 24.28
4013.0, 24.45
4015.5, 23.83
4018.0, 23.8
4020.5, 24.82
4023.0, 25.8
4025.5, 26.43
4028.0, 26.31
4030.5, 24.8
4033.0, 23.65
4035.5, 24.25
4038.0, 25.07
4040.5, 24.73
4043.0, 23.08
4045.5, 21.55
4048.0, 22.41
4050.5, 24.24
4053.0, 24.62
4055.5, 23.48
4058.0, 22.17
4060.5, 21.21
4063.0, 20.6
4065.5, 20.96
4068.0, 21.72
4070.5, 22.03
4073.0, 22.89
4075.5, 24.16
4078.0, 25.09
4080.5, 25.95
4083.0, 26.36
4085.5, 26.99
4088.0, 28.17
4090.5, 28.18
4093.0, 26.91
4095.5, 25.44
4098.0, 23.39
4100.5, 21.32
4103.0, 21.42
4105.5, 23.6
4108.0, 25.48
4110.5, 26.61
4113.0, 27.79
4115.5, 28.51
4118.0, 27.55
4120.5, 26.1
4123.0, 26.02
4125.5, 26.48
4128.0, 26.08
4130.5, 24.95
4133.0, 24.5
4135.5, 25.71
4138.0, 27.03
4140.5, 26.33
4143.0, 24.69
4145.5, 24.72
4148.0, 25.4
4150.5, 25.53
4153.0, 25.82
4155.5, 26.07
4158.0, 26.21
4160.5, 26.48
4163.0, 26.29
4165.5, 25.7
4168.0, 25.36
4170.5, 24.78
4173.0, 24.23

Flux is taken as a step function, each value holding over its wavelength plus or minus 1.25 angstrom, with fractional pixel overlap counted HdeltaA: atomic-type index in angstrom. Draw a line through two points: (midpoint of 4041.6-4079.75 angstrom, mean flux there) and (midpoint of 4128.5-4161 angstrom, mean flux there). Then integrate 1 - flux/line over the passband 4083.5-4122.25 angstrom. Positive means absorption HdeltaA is -2.7 angstrom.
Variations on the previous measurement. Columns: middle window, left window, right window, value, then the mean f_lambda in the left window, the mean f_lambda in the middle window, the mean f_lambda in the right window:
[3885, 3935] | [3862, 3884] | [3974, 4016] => 4.5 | 14.2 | 14.9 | 22.1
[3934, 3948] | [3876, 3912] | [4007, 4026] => 6.4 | 16.1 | 10.5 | 24.5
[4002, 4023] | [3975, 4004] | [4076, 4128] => -1.3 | 21.7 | 24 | 25.8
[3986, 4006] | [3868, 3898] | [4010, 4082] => -1.9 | 15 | 23.1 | 23.7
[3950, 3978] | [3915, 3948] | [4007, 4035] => 4.8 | 11.5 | 13.3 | 24.7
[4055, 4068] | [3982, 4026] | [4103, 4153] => 1.6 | 23.5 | 21.6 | 25.8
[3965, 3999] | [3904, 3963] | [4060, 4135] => -1.3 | 13.8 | 17.9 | 24.9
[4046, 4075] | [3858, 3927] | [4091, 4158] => 0.4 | 15.4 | 22.4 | 25.6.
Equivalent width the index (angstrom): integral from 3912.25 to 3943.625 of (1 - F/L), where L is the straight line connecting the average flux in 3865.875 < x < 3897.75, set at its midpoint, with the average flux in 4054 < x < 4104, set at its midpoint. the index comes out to 9.5 angstrom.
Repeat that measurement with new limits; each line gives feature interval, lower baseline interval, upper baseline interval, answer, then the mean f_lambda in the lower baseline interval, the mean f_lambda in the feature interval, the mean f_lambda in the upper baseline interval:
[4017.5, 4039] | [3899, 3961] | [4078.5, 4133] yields -4.6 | 14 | 25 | 25.8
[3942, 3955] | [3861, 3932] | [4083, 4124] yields 1.8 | 15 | 15.3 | 25.9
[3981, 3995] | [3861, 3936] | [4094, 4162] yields -2.6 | 14.5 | 22.3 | 25.5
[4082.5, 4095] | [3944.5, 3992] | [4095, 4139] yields -1.9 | 15.9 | 27.3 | 25.4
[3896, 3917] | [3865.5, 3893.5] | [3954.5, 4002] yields -3.1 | 14.5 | 17.5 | 17.4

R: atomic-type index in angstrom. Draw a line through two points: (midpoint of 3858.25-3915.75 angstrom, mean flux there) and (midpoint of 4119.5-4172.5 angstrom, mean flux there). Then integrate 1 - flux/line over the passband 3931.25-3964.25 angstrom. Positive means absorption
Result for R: 9.91 angstrom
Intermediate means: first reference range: 15.6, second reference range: 25.7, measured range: 12.6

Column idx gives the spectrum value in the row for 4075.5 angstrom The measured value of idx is 24.16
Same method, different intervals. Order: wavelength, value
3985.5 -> 21.58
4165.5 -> 25.7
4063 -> 20.6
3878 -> 14.69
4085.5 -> 26.99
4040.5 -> 24.73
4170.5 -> 24.78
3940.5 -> 10.22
